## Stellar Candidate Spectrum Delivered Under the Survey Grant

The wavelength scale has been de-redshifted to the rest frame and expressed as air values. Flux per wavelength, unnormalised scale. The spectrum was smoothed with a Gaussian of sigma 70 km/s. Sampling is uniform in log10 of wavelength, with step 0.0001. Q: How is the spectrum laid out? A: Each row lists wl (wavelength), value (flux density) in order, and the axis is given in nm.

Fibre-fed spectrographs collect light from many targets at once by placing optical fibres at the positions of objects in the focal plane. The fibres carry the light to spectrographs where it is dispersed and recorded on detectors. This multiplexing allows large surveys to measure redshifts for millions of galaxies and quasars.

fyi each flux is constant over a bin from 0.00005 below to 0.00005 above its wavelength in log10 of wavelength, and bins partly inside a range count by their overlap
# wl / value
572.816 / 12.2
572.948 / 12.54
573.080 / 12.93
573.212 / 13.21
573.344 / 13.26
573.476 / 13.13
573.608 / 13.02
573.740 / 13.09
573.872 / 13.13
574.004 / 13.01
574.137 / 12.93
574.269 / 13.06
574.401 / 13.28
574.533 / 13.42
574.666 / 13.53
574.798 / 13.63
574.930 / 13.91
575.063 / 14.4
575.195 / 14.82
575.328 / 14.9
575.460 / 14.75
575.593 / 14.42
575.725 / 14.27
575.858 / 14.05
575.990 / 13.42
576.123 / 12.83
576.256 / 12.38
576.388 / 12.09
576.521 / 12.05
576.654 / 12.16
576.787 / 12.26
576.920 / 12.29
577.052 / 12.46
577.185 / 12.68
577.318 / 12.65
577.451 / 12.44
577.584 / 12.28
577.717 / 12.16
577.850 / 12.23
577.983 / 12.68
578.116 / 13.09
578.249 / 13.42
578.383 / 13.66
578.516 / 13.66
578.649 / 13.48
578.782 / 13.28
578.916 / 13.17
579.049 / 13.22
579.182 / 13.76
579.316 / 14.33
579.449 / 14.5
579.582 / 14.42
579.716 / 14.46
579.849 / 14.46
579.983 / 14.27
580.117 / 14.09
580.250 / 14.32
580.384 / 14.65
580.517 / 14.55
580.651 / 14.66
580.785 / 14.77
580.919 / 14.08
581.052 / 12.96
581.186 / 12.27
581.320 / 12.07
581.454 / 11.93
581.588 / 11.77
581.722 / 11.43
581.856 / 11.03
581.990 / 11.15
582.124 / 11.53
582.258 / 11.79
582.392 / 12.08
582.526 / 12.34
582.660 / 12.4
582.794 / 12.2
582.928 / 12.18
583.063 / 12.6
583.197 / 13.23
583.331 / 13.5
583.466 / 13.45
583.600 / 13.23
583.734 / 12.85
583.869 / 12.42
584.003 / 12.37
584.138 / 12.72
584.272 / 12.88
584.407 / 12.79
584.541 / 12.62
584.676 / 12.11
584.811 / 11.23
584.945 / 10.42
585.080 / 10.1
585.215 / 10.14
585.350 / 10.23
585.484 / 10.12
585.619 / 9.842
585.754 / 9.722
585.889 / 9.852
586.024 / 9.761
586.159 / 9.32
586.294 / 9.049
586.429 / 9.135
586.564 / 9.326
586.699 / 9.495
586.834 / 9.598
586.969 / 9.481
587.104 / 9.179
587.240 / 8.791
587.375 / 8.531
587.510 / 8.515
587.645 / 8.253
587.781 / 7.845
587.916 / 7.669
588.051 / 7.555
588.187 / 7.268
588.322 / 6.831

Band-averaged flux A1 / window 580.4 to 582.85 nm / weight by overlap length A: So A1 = 12.5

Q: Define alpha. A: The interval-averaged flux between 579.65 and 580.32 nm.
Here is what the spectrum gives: 14.3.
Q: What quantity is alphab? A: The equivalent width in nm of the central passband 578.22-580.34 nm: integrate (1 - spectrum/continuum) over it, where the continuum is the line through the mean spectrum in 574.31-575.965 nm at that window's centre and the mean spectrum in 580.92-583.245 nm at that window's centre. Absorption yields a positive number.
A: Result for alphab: -0.17 nm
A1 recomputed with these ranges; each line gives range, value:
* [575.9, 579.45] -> 12.9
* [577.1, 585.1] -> 12.9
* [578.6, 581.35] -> 13.9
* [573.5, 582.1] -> 13.3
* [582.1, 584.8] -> 12.6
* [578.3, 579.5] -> 13.7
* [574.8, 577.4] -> 13.3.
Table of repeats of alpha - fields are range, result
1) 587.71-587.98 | 7.75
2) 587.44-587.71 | 8.4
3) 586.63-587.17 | 9.45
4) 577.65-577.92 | 12.2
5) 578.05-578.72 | 13.5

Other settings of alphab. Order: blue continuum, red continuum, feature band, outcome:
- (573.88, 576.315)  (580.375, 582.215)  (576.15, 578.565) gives 0.14 nm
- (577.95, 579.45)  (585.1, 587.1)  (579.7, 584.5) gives -0.49 nm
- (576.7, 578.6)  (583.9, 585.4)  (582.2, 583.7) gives -0.10 nm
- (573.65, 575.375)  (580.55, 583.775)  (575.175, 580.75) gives -0.14 nm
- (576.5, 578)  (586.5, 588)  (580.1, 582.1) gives -0.36 nm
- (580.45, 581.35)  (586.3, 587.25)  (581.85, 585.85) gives -0.13 nm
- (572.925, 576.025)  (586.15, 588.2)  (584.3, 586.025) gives -0.23 nm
